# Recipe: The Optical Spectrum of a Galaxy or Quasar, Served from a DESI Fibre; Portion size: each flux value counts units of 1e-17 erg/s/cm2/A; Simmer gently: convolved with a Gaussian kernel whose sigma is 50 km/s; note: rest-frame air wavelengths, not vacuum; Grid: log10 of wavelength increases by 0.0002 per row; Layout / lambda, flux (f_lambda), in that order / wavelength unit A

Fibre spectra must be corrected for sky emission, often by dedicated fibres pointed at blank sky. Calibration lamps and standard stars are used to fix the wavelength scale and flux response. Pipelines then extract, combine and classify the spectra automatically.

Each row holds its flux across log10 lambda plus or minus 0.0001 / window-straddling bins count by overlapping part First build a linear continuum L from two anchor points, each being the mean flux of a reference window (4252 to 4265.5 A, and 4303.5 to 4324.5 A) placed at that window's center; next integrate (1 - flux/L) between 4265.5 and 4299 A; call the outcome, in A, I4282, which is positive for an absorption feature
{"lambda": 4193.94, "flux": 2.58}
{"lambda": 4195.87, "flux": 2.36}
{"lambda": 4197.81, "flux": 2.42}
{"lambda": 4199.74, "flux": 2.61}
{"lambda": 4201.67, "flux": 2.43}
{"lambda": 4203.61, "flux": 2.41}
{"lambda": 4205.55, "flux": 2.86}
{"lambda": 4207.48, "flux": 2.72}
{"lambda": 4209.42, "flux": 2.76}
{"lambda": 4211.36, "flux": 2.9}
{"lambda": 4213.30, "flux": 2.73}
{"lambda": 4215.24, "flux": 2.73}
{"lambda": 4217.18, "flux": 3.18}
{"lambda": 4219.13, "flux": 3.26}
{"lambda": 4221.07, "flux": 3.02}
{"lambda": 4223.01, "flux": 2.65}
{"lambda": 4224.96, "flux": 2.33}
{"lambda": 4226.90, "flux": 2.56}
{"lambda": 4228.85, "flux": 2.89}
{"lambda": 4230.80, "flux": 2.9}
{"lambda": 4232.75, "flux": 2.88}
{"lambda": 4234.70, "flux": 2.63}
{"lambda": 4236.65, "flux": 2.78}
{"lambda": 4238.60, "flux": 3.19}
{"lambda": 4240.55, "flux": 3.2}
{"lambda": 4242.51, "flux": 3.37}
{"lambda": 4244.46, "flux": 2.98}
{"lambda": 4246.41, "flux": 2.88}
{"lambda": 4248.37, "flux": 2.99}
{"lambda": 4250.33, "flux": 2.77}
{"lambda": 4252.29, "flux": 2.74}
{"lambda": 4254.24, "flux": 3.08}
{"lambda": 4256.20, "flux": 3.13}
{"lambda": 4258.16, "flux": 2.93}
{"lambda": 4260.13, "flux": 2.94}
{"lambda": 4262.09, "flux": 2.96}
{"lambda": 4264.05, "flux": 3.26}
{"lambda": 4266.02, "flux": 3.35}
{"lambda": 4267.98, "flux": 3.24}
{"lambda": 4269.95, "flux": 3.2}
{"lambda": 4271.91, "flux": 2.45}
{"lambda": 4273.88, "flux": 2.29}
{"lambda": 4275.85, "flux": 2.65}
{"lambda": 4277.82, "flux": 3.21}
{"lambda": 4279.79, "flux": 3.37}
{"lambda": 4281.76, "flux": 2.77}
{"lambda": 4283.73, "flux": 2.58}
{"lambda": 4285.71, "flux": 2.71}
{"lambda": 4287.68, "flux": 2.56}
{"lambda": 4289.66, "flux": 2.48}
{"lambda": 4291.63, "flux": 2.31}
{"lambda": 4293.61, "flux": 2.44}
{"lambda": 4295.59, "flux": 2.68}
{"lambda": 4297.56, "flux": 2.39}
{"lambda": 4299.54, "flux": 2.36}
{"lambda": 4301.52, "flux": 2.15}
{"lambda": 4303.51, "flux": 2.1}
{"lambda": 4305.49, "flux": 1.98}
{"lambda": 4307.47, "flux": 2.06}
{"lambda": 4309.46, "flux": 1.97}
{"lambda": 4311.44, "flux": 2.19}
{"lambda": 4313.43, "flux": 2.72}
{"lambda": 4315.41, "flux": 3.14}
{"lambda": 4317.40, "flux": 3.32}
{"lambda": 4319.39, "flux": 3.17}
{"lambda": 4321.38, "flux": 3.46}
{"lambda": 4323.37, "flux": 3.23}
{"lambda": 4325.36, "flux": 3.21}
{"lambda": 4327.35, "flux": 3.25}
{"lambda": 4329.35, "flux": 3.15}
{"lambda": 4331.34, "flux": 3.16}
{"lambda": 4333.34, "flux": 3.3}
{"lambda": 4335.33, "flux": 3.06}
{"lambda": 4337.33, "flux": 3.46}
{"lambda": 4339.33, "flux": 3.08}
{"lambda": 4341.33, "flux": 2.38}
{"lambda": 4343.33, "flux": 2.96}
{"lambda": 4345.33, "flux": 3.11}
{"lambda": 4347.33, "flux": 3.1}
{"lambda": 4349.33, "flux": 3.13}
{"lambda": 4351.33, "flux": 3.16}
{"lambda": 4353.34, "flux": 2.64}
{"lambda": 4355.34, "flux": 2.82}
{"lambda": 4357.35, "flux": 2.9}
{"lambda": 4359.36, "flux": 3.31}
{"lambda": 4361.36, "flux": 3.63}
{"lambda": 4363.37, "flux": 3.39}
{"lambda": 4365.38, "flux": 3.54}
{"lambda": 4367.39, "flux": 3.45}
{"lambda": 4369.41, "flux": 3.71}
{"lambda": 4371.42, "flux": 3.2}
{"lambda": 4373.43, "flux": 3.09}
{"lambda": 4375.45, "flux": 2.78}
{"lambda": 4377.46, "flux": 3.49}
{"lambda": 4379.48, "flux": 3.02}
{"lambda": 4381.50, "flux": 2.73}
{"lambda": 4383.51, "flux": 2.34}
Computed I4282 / 1.9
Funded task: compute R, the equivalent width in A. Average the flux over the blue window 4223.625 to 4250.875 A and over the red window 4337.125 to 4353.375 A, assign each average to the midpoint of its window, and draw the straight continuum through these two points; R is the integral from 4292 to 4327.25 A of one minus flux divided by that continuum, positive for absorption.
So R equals 3.9 A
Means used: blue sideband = 2.88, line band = 2.63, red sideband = 3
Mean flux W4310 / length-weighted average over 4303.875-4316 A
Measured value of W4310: 2.31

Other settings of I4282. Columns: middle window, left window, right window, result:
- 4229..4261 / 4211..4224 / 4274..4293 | -1.4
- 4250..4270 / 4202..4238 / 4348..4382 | -1.1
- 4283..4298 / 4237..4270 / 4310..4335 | 2.7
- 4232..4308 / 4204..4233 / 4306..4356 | 2.8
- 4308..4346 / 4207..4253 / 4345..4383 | 1.0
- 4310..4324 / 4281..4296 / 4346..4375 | -0.9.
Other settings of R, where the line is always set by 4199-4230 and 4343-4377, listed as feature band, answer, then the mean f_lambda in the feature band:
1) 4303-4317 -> 3.1 A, 2.36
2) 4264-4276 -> 0.0 A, 2.91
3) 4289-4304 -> 3.1 A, 2.37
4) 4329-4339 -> -0.4 A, 3.22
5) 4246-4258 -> -0.3 A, 2.93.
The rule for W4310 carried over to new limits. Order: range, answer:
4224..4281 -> 2.94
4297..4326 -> 2.63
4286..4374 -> 2.91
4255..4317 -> 2.67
